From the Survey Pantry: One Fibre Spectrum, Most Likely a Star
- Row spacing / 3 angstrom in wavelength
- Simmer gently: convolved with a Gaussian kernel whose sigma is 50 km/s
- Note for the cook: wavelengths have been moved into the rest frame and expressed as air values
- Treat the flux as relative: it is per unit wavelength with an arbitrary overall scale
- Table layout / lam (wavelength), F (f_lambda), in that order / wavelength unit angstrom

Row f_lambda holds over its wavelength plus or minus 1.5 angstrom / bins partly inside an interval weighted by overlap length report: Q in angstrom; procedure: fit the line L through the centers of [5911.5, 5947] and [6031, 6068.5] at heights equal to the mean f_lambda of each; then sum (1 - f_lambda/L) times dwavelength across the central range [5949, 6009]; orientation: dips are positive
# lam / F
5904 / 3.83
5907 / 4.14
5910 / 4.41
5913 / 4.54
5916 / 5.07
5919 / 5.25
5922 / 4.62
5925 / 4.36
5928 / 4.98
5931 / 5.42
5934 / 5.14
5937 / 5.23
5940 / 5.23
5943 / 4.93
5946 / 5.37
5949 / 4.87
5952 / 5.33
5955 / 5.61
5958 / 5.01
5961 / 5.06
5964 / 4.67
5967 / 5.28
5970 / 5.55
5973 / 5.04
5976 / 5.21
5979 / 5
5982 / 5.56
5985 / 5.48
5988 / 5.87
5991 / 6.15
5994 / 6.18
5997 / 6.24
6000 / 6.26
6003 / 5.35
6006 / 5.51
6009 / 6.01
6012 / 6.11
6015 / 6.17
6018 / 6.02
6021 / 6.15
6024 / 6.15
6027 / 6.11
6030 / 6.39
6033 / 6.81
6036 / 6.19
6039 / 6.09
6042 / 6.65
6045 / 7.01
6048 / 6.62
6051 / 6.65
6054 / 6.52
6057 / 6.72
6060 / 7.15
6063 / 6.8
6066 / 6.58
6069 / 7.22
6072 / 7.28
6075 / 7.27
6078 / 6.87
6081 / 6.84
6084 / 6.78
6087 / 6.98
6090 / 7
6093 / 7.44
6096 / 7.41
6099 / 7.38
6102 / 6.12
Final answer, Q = 2.1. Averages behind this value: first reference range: 5.01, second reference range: 6.66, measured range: 5.49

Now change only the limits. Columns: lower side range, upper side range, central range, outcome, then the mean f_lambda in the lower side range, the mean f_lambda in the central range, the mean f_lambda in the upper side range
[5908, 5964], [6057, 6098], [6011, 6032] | 0.2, 5.01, 6.17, 7.04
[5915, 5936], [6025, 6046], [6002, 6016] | 0.6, 4.98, 5.83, 6.44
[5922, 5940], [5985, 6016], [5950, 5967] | 0.8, 5.01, 5.14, 5.96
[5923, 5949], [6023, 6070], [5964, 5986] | 1.4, 5.06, 5.26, 6.6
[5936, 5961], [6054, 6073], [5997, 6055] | 1.0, 5.19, 6.25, 6.92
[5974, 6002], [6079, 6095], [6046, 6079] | -0.9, 5.75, 6.88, 7.02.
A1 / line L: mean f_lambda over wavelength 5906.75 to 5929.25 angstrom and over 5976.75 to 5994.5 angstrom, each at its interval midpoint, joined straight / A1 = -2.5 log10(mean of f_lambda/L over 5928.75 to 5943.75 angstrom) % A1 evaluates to -0.05 mag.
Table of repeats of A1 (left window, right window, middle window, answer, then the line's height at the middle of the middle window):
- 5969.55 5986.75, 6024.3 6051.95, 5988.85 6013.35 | -0.04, 5.75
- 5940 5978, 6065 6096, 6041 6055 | -0.03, 6.55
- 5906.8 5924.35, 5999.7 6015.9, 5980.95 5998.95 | -0.05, 5.64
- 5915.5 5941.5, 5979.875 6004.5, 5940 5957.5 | 0.02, 5.3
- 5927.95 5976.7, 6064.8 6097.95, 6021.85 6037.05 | 0.00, 6.31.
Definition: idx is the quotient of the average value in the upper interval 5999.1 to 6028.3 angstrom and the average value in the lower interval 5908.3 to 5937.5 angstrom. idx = 1.2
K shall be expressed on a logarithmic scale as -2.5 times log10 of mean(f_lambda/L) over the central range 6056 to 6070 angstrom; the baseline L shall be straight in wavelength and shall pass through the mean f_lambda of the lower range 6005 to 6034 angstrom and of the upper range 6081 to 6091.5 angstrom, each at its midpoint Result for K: -0.04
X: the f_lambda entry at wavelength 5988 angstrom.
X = 5.87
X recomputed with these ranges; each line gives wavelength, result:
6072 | 7.28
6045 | 7.01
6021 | 6.15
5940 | 5.23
